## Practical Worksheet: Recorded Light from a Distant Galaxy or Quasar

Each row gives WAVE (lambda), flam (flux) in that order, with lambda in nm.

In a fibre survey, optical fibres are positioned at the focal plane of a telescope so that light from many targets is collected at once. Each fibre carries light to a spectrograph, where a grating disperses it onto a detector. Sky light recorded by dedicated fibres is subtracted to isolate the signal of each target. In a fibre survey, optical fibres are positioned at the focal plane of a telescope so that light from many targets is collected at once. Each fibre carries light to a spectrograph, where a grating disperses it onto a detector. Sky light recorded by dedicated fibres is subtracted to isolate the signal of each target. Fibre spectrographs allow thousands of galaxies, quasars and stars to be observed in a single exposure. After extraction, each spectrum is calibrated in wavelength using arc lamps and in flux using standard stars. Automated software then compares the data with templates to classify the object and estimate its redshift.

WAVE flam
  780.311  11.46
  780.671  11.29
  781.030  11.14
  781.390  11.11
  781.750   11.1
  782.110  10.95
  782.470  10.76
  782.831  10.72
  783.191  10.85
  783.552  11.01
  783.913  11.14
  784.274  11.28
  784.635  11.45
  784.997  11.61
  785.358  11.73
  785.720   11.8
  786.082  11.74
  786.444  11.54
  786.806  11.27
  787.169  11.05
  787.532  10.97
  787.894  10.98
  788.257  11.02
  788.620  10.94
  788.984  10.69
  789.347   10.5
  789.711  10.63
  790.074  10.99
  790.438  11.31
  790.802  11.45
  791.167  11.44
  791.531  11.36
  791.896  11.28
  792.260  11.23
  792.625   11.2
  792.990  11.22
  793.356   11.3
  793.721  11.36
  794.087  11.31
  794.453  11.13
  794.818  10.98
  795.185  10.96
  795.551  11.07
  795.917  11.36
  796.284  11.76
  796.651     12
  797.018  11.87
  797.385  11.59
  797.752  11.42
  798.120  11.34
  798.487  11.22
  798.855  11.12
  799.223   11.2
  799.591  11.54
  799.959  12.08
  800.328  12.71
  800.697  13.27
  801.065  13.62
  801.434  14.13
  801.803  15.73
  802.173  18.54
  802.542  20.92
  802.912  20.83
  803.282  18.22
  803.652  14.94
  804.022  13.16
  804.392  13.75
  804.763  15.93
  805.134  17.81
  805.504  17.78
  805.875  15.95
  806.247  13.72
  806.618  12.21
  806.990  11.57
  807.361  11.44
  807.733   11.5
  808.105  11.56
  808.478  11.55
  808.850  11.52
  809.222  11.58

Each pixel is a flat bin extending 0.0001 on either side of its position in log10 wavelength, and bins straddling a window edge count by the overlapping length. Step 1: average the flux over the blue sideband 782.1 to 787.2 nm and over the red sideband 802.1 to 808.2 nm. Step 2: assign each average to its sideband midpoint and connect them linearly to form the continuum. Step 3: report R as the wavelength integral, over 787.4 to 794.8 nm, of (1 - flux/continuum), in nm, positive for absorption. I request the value 0.83 nm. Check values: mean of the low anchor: 11.3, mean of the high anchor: 15.3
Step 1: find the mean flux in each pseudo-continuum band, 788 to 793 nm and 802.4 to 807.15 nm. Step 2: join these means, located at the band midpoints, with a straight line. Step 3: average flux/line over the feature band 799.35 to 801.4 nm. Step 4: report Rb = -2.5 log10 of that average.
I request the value 0.14 mag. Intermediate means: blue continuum 11.1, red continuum 15.9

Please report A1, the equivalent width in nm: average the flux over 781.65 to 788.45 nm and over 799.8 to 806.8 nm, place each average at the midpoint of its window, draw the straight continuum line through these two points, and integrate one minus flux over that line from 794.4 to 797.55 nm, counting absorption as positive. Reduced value 0.54 nm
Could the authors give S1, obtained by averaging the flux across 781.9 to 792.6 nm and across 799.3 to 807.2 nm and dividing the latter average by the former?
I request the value 1.35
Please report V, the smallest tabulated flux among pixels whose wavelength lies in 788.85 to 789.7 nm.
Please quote 10.5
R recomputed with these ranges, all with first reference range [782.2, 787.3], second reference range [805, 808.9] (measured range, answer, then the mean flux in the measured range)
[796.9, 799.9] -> 0.265 nm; 11.4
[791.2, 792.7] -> 0.082 nm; 11.3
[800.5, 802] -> -0.164 nm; 14.2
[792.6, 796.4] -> 0.295 nm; 11.2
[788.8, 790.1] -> 0.116 nm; 10.7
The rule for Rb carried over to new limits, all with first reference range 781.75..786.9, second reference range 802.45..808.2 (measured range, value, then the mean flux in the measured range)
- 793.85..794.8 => 0.168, 11.2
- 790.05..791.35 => 0.099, 11.3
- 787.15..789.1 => 0.096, 10.9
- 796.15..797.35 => 0.142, 11.8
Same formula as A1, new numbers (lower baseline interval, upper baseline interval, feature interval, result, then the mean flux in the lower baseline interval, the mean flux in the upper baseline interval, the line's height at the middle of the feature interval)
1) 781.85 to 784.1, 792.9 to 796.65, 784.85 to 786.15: -0.086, 10.9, 11.3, 11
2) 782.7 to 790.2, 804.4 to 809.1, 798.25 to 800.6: 0.180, 11.1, 13.5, 12.7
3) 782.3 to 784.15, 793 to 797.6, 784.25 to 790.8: -0.073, 10.9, 11.4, 11.1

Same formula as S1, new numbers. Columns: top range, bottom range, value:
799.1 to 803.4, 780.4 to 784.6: 1.38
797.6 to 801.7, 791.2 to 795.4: 1.09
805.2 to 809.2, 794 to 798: 1.14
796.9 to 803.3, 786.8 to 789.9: 1.28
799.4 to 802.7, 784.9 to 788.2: 1.29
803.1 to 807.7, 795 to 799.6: 1.28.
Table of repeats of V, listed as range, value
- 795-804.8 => 10.96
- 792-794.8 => 11.13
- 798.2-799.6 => 11.12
